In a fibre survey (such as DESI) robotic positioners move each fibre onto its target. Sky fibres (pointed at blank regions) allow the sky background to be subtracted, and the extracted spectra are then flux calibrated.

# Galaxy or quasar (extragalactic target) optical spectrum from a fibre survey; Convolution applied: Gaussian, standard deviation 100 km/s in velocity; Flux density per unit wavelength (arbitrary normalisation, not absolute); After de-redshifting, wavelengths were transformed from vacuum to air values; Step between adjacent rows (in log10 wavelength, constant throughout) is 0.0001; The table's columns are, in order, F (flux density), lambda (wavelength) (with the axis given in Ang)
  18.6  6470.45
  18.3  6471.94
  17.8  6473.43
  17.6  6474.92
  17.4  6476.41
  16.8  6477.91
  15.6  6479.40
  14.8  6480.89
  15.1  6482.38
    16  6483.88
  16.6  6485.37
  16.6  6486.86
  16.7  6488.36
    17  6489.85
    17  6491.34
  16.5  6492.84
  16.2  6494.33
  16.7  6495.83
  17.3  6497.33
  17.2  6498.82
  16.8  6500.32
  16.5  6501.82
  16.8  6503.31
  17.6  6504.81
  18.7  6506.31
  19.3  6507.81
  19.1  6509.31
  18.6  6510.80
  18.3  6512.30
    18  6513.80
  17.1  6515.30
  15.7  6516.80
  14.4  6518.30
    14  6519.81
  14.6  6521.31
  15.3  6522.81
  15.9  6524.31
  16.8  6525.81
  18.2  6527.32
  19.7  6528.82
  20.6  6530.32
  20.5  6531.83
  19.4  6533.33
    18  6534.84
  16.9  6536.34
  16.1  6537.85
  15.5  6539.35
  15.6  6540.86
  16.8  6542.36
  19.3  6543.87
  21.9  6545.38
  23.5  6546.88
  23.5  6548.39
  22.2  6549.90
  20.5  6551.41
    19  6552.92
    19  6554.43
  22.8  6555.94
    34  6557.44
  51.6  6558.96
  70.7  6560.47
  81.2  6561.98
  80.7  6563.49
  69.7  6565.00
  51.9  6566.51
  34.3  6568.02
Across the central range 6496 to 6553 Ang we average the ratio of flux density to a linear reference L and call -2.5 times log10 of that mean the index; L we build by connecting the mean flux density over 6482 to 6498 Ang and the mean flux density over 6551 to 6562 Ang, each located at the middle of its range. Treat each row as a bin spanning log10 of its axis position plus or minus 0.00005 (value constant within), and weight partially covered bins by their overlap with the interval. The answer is 0.429 mag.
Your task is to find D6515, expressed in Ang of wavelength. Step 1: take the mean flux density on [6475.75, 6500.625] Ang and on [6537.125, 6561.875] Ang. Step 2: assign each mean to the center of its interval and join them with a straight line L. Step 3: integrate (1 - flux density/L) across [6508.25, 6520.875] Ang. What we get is 2.5 Ang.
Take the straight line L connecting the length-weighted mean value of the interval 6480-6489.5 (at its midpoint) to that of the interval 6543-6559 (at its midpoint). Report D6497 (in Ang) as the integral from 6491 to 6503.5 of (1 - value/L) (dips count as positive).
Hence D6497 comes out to 0.5 Ang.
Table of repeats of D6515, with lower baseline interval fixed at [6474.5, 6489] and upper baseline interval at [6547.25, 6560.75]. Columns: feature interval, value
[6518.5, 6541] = 7.3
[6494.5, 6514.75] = 2.8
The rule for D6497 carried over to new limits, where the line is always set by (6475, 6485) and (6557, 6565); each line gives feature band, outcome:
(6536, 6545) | 6.1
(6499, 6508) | 3.8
